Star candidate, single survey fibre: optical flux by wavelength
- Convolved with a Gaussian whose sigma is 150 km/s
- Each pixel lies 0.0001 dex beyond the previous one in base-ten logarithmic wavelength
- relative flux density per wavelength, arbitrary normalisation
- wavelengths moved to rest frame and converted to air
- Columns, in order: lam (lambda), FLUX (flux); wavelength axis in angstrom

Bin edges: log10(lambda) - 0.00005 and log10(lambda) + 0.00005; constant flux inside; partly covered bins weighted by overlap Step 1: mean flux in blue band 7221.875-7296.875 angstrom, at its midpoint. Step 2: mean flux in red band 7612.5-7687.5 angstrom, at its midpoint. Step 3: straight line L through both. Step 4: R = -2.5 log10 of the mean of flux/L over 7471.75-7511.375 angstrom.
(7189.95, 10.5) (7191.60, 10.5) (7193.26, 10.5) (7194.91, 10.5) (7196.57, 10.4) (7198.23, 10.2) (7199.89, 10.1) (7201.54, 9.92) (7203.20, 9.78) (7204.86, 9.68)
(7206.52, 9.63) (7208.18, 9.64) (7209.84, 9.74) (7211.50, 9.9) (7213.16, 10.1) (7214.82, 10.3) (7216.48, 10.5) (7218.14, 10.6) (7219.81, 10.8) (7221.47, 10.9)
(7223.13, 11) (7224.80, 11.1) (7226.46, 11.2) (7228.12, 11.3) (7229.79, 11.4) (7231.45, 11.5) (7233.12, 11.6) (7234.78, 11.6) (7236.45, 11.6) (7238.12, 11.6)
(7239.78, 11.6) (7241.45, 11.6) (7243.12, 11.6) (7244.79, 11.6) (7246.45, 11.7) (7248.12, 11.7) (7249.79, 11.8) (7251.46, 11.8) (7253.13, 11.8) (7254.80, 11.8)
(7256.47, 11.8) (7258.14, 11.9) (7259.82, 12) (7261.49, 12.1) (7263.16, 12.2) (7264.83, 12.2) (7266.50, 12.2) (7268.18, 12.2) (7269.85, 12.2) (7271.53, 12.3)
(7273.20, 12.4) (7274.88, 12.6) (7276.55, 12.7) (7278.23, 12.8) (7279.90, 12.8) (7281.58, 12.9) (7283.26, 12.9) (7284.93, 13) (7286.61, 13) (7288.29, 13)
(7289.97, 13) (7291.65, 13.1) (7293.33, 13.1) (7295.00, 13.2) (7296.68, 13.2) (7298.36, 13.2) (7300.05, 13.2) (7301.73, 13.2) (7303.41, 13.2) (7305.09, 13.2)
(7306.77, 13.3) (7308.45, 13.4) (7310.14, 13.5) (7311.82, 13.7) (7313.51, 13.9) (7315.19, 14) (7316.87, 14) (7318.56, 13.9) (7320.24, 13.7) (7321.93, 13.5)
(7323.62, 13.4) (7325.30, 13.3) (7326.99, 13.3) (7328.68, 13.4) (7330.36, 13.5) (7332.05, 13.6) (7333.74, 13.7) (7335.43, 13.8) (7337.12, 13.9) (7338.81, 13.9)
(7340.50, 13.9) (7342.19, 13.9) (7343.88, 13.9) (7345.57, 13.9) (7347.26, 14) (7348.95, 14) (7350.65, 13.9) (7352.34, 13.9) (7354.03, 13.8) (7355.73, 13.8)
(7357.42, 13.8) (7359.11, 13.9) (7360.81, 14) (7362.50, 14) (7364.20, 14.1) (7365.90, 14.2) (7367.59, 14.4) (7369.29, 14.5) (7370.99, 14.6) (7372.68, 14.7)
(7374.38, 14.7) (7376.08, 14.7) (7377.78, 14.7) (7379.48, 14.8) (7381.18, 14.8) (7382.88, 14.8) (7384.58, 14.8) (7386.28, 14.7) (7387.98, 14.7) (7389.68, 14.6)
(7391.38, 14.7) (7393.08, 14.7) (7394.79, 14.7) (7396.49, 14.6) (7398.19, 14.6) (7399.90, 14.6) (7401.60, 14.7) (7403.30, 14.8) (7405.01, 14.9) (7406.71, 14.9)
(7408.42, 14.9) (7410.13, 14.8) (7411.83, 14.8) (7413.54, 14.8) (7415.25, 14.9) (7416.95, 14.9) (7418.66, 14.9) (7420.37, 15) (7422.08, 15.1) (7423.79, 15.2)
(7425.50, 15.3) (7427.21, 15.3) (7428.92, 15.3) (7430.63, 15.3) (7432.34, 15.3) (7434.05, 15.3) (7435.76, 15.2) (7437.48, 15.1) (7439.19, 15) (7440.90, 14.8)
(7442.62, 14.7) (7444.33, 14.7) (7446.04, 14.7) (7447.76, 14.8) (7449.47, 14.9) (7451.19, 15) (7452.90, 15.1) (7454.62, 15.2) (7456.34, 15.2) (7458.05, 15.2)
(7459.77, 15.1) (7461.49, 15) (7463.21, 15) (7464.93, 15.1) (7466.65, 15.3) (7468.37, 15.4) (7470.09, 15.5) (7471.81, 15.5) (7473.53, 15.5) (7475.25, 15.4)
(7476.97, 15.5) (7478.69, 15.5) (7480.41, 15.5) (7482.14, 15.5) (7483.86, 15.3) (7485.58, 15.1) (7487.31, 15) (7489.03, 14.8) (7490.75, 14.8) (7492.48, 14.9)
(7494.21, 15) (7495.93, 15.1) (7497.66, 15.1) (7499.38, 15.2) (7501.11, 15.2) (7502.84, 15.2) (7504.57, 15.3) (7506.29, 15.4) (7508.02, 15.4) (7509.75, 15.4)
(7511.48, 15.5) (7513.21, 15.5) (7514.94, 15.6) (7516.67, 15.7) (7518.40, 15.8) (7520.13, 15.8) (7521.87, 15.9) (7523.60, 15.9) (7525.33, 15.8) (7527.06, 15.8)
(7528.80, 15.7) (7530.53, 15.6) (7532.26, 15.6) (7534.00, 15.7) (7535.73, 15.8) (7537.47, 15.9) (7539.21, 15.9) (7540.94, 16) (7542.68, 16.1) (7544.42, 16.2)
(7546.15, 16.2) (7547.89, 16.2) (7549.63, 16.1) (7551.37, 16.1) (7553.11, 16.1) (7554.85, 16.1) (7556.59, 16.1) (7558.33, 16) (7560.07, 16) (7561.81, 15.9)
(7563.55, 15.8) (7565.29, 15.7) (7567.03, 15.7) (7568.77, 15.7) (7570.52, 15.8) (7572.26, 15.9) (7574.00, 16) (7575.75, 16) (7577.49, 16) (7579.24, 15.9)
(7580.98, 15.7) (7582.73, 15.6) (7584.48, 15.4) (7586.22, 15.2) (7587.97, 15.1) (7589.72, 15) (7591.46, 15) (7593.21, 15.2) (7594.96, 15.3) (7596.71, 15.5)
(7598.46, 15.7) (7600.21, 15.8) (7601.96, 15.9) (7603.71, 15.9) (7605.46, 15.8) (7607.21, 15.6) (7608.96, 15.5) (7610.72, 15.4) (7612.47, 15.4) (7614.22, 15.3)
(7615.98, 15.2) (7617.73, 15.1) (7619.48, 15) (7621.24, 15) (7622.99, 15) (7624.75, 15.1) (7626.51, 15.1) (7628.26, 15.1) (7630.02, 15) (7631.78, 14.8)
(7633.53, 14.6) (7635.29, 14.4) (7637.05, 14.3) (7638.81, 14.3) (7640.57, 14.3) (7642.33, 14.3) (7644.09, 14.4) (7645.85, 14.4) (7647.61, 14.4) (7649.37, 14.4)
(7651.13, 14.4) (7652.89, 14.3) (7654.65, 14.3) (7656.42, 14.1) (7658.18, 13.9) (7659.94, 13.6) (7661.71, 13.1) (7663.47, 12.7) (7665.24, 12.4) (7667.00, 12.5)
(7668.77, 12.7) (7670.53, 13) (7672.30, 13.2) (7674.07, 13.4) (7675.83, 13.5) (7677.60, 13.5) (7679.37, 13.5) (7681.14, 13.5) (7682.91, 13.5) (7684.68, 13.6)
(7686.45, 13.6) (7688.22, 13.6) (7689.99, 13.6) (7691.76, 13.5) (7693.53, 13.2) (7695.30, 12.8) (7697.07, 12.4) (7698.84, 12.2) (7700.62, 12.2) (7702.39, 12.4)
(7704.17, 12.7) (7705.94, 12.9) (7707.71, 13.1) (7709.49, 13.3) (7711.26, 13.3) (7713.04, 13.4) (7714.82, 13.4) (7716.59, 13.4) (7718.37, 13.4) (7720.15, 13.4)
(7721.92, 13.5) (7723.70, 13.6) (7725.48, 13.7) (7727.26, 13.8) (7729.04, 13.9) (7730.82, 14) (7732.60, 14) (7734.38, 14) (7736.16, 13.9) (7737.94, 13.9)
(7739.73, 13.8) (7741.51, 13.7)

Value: -0.15 mag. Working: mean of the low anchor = 12.1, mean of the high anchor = 14.1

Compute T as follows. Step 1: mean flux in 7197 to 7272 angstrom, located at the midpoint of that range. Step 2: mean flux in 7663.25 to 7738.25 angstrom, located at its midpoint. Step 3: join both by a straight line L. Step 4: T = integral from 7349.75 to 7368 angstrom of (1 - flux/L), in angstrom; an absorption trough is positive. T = -3.5 angstrom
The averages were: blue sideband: 11.2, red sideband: 13.3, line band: 14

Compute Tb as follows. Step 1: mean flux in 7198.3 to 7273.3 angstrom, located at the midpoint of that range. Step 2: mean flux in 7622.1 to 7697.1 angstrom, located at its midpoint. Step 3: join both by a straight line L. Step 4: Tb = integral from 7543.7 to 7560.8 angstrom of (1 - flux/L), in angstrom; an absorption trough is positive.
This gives -3.8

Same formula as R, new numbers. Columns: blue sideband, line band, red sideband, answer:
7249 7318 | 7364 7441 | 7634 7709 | -0.14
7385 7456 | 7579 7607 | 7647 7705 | -0.12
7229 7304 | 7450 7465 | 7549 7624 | -0.06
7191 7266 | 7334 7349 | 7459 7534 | -0.08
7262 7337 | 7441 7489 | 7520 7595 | -0.02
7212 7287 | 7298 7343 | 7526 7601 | -0.07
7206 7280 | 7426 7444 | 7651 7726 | -0.23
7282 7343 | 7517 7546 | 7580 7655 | -0.09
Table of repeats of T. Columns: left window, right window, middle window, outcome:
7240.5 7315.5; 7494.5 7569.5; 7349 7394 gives -2.0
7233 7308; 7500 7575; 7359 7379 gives -1.1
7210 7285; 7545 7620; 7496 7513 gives -0.6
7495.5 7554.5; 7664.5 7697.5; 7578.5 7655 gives -4.3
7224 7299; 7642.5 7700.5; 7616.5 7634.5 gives -2.2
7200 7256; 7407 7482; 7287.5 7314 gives -1.9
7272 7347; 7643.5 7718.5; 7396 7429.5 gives -3.9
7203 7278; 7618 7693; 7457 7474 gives -3.3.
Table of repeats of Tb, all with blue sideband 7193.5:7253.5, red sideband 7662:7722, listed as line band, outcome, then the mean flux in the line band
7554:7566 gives -3.3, 16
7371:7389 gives -4.8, 14.7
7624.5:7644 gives -2.7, 14.6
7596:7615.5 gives -4.5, 15.6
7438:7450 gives -2.9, 14.8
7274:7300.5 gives -4.3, 13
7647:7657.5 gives -1.1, 14.3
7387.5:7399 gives -2.9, 14.7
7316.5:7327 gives -2.1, 13.6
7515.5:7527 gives -3.3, 15.8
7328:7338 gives -2.0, 13.7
